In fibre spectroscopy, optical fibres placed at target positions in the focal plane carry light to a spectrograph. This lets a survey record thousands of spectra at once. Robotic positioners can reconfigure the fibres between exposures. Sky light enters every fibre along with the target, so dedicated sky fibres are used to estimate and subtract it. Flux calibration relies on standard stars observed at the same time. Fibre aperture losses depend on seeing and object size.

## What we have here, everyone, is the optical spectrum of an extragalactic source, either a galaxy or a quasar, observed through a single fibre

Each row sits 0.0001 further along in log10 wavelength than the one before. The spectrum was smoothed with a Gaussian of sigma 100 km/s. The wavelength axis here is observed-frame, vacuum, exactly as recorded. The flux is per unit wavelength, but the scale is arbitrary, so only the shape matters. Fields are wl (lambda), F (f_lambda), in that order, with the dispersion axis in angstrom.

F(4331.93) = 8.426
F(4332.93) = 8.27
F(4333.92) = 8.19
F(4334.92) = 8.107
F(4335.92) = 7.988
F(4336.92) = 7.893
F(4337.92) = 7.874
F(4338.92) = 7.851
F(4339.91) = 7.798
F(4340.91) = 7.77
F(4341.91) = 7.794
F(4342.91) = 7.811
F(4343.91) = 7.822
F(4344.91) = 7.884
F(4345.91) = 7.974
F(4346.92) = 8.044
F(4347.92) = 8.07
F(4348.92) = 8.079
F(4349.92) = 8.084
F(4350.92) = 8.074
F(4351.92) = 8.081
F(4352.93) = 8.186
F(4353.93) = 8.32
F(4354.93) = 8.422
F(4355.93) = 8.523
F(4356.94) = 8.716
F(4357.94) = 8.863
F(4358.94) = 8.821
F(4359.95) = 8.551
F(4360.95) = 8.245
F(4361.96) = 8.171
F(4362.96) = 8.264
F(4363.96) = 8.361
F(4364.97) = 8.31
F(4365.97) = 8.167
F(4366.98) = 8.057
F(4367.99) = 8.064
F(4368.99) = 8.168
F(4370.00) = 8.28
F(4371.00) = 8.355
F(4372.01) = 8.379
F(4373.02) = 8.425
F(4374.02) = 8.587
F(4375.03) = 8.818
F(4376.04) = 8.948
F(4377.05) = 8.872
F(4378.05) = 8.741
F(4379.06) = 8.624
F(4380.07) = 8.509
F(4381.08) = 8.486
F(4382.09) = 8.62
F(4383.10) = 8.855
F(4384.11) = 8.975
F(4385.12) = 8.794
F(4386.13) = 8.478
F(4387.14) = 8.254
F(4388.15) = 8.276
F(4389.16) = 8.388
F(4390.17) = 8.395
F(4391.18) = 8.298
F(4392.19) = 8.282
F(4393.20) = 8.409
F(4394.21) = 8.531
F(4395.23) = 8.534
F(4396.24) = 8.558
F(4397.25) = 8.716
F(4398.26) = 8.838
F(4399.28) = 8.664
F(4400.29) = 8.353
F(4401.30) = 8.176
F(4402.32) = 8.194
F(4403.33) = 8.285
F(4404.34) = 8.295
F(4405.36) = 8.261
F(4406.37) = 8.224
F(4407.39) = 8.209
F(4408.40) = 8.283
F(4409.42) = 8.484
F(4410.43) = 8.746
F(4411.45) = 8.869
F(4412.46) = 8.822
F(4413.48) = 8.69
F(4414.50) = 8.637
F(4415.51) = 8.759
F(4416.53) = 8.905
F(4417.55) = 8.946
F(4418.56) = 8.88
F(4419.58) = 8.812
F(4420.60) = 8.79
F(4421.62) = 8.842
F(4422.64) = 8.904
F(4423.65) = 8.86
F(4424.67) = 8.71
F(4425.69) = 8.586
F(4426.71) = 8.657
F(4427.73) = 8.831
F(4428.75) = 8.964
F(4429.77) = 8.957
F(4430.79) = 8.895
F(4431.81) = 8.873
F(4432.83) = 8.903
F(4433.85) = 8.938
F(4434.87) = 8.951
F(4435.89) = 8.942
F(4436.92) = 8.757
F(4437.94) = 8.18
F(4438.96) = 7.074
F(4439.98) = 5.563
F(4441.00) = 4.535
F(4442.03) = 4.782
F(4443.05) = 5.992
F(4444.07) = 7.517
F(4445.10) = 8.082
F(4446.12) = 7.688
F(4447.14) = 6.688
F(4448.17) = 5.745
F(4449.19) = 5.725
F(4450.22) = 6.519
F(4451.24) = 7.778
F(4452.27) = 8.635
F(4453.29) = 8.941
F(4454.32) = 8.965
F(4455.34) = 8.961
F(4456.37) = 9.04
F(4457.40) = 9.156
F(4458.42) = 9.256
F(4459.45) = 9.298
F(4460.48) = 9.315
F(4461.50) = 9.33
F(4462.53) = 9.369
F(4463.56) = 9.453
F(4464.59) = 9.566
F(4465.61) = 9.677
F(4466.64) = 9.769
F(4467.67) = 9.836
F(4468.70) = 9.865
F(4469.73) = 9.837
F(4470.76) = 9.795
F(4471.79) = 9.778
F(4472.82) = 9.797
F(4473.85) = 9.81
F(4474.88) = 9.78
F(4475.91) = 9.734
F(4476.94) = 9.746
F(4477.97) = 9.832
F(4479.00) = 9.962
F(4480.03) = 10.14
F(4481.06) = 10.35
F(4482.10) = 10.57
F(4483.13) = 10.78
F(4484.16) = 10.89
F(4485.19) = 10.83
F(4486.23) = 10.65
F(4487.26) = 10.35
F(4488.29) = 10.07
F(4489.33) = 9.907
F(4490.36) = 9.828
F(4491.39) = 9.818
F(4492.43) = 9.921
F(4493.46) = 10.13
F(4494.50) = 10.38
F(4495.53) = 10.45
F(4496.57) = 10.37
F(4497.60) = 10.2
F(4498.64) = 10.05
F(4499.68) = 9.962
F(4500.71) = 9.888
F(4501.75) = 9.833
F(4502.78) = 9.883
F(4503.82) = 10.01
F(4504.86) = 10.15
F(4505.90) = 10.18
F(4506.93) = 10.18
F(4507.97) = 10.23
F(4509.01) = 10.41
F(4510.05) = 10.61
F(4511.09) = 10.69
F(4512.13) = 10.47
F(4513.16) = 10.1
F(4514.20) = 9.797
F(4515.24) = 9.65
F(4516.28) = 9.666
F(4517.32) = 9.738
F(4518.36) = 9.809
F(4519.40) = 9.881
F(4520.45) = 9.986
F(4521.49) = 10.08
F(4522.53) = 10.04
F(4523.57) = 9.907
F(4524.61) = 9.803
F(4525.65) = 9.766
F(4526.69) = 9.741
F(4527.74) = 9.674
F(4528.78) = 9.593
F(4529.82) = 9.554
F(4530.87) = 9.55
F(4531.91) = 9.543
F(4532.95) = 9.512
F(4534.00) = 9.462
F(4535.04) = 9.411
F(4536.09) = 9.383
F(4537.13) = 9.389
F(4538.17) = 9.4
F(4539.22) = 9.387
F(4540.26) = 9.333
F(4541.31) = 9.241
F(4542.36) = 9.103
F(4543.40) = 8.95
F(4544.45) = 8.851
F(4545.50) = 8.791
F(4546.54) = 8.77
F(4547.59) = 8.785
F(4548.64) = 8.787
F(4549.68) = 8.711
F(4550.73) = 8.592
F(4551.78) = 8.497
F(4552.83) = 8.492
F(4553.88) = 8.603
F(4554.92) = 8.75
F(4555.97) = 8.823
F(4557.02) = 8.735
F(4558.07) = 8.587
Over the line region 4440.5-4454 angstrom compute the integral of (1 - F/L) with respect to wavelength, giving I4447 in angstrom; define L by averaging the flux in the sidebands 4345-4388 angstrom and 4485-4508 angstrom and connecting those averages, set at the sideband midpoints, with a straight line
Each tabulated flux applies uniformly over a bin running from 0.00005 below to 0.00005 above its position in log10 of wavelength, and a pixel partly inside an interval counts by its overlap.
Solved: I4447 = 3.75 angstrom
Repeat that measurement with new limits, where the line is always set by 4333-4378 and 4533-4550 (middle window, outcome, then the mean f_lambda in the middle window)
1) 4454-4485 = -3.37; 9.74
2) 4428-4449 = 2.54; 7.59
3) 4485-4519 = -4.50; 10.1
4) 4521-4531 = -0.80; 9.78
